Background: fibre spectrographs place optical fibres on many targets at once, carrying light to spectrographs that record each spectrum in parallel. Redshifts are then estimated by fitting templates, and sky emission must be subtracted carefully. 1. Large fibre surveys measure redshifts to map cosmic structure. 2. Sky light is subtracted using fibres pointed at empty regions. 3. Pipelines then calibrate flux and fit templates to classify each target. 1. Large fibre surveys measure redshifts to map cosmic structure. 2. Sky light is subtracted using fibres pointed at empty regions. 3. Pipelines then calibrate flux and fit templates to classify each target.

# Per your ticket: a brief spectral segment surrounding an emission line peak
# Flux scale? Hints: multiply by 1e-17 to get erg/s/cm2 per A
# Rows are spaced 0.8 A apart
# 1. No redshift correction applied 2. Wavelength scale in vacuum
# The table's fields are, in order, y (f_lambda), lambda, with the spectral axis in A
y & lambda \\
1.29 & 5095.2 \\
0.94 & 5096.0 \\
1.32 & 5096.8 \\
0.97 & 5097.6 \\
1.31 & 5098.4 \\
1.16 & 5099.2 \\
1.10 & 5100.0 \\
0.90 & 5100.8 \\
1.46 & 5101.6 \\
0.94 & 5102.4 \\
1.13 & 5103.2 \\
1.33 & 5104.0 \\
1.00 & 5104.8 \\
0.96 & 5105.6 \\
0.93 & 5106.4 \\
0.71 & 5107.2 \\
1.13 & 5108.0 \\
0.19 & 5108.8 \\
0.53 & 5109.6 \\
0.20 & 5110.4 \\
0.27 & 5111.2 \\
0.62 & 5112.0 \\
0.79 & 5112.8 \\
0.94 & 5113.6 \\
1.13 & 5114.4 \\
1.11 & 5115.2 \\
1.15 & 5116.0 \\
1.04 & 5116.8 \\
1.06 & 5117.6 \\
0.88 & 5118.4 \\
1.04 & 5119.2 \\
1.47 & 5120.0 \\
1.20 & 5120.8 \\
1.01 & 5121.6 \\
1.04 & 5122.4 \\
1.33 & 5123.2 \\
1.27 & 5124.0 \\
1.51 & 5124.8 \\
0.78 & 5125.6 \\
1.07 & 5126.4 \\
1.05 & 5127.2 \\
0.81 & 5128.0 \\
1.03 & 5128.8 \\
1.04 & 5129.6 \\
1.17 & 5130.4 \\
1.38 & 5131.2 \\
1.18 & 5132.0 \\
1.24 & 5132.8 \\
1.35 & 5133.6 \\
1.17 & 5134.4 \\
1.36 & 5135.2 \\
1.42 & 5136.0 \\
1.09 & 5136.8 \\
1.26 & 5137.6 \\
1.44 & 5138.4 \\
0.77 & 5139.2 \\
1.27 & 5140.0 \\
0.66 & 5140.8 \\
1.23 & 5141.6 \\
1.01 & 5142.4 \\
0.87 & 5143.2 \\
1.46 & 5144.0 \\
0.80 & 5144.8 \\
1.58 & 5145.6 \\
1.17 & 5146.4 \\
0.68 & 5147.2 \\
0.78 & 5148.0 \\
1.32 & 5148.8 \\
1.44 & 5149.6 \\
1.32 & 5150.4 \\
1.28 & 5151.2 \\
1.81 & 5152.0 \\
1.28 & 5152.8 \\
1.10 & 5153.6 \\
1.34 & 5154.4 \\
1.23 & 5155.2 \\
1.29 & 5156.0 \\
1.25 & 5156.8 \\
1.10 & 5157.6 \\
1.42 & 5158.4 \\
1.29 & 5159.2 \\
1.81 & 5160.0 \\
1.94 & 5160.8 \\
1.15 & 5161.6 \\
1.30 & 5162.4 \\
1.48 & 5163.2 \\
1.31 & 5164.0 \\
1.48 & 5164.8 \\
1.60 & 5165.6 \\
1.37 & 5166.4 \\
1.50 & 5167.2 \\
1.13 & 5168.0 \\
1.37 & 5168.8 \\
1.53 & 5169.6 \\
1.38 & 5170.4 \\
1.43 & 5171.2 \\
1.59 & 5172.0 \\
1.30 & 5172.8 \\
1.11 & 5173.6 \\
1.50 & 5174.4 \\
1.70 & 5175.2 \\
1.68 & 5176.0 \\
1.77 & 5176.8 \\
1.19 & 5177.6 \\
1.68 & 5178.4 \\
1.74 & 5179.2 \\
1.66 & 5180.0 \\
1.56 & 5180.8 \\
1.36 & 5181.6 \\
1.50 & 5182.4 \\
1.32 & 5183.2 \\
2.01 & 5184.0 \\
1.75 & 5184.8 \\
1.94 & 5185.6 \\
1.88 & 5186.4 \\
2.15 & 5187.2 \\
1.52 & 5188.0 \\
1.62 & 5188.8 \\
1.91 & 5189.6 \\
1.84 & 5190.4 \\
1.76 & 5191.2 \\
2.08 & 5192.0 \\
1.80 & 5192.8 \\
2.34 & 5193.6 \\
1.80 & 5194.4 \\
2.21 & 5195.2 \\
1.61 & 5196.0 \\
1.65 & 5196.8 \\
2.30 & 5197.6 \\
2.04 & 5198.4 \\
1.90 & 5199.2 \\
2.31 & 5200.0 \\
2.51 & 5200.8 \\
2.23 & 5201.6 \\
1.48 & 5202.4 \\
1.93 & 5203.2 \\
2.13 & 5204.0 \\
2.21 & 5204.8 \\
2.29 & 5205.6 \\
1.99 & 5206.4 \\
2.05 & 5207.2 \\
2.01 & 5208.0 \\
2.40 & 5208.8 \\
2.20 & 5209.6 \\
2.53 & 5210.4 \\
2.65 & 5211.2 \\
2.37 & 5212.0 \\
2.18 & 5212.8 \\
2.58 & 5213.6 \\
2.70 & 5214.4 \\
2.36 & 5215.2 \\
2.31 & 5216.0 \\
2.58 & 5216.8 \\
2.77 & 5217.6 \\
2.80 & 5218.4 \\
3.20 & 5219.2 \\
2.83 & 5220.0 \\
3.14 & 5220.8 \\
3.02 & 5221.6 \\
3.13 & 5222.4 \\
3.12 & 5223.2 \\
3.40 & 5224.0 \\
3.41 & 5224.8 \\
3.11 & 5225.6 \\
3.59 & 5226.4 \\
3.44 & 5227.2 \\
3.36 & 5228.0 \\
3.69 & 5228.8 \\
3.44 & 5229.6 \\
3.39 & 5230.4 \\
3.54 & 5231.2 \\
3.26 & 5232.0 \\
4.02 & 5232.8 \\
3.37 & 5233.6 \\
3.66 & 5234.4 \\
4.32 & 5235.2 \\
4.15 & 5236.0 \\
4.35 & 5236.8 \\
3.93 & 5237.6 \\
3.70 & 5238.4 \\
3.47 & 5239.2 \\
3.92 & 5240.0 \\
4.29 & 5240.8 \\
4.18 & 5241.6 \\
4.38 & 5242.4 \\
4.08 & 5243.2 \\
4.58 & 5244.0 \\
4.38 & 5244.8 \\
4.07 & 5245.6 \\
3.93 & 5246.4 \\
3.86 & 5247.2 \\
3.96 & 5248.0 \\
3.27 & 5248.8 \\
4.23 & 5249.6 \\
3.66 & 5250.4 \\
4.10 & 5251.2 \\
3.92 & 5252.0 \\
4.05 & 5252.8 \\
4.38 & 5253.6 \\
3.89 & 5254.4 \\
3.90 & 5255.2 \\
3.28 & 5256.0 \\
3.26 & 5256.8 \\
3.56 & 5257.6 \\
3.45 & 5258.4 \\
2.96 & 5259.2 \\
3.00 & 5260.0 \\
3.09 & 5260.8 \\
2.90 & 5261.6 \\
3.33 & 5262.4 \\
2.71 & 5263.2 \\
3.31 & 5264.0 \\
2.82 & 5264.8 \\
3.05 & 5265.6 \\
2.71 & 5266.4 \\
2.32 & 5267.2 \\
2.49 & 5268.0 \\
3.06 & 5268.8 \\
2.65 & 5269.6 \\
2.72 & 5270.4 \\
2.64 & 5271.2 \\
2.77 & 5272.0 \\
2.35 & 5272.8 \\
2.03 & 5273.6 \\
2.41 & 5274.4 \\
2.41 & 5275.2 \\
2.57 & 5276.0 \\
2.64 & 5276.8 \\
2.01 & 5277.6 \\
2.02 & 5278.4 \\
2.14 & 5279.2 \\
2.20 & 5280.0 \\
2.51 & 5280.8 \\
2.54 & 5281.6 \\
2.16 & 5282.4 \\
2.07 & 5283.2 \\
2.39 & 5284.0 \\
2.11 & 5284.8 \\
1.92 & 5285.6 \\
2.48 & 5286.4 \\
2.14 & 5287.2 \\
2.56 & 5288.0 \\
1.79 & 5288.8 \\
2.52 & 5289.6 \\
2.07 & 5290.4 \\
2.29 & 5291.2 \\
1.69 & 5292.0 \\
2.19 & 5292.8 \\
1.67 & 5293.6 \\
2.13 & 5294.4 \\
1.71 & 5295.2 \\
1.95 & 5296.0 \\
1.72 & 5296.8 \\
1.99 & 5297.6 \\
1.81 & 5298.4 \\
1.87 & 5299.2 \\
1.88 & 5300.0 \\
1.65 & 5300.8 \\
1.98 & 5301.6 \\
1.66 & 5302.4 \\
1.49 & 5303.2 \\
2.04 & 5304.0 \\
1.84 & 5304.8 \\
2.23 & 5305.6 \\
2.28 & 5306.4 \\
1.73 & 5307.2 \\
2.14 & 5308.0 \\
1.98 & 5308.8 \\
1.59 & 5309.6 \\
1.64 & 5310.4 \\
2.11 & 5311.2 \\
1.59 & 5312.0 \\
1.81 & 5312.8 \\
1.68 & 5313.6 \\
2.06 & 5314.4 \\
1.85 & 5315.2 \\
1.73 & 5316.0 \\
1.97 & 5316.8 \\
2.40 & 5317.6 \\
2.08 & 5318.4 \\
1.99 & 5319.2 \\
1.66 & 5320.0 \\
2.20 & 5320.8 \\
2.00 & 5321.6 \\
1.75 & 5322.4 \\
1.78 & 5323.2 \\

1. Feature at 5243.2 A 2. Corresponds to C IV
